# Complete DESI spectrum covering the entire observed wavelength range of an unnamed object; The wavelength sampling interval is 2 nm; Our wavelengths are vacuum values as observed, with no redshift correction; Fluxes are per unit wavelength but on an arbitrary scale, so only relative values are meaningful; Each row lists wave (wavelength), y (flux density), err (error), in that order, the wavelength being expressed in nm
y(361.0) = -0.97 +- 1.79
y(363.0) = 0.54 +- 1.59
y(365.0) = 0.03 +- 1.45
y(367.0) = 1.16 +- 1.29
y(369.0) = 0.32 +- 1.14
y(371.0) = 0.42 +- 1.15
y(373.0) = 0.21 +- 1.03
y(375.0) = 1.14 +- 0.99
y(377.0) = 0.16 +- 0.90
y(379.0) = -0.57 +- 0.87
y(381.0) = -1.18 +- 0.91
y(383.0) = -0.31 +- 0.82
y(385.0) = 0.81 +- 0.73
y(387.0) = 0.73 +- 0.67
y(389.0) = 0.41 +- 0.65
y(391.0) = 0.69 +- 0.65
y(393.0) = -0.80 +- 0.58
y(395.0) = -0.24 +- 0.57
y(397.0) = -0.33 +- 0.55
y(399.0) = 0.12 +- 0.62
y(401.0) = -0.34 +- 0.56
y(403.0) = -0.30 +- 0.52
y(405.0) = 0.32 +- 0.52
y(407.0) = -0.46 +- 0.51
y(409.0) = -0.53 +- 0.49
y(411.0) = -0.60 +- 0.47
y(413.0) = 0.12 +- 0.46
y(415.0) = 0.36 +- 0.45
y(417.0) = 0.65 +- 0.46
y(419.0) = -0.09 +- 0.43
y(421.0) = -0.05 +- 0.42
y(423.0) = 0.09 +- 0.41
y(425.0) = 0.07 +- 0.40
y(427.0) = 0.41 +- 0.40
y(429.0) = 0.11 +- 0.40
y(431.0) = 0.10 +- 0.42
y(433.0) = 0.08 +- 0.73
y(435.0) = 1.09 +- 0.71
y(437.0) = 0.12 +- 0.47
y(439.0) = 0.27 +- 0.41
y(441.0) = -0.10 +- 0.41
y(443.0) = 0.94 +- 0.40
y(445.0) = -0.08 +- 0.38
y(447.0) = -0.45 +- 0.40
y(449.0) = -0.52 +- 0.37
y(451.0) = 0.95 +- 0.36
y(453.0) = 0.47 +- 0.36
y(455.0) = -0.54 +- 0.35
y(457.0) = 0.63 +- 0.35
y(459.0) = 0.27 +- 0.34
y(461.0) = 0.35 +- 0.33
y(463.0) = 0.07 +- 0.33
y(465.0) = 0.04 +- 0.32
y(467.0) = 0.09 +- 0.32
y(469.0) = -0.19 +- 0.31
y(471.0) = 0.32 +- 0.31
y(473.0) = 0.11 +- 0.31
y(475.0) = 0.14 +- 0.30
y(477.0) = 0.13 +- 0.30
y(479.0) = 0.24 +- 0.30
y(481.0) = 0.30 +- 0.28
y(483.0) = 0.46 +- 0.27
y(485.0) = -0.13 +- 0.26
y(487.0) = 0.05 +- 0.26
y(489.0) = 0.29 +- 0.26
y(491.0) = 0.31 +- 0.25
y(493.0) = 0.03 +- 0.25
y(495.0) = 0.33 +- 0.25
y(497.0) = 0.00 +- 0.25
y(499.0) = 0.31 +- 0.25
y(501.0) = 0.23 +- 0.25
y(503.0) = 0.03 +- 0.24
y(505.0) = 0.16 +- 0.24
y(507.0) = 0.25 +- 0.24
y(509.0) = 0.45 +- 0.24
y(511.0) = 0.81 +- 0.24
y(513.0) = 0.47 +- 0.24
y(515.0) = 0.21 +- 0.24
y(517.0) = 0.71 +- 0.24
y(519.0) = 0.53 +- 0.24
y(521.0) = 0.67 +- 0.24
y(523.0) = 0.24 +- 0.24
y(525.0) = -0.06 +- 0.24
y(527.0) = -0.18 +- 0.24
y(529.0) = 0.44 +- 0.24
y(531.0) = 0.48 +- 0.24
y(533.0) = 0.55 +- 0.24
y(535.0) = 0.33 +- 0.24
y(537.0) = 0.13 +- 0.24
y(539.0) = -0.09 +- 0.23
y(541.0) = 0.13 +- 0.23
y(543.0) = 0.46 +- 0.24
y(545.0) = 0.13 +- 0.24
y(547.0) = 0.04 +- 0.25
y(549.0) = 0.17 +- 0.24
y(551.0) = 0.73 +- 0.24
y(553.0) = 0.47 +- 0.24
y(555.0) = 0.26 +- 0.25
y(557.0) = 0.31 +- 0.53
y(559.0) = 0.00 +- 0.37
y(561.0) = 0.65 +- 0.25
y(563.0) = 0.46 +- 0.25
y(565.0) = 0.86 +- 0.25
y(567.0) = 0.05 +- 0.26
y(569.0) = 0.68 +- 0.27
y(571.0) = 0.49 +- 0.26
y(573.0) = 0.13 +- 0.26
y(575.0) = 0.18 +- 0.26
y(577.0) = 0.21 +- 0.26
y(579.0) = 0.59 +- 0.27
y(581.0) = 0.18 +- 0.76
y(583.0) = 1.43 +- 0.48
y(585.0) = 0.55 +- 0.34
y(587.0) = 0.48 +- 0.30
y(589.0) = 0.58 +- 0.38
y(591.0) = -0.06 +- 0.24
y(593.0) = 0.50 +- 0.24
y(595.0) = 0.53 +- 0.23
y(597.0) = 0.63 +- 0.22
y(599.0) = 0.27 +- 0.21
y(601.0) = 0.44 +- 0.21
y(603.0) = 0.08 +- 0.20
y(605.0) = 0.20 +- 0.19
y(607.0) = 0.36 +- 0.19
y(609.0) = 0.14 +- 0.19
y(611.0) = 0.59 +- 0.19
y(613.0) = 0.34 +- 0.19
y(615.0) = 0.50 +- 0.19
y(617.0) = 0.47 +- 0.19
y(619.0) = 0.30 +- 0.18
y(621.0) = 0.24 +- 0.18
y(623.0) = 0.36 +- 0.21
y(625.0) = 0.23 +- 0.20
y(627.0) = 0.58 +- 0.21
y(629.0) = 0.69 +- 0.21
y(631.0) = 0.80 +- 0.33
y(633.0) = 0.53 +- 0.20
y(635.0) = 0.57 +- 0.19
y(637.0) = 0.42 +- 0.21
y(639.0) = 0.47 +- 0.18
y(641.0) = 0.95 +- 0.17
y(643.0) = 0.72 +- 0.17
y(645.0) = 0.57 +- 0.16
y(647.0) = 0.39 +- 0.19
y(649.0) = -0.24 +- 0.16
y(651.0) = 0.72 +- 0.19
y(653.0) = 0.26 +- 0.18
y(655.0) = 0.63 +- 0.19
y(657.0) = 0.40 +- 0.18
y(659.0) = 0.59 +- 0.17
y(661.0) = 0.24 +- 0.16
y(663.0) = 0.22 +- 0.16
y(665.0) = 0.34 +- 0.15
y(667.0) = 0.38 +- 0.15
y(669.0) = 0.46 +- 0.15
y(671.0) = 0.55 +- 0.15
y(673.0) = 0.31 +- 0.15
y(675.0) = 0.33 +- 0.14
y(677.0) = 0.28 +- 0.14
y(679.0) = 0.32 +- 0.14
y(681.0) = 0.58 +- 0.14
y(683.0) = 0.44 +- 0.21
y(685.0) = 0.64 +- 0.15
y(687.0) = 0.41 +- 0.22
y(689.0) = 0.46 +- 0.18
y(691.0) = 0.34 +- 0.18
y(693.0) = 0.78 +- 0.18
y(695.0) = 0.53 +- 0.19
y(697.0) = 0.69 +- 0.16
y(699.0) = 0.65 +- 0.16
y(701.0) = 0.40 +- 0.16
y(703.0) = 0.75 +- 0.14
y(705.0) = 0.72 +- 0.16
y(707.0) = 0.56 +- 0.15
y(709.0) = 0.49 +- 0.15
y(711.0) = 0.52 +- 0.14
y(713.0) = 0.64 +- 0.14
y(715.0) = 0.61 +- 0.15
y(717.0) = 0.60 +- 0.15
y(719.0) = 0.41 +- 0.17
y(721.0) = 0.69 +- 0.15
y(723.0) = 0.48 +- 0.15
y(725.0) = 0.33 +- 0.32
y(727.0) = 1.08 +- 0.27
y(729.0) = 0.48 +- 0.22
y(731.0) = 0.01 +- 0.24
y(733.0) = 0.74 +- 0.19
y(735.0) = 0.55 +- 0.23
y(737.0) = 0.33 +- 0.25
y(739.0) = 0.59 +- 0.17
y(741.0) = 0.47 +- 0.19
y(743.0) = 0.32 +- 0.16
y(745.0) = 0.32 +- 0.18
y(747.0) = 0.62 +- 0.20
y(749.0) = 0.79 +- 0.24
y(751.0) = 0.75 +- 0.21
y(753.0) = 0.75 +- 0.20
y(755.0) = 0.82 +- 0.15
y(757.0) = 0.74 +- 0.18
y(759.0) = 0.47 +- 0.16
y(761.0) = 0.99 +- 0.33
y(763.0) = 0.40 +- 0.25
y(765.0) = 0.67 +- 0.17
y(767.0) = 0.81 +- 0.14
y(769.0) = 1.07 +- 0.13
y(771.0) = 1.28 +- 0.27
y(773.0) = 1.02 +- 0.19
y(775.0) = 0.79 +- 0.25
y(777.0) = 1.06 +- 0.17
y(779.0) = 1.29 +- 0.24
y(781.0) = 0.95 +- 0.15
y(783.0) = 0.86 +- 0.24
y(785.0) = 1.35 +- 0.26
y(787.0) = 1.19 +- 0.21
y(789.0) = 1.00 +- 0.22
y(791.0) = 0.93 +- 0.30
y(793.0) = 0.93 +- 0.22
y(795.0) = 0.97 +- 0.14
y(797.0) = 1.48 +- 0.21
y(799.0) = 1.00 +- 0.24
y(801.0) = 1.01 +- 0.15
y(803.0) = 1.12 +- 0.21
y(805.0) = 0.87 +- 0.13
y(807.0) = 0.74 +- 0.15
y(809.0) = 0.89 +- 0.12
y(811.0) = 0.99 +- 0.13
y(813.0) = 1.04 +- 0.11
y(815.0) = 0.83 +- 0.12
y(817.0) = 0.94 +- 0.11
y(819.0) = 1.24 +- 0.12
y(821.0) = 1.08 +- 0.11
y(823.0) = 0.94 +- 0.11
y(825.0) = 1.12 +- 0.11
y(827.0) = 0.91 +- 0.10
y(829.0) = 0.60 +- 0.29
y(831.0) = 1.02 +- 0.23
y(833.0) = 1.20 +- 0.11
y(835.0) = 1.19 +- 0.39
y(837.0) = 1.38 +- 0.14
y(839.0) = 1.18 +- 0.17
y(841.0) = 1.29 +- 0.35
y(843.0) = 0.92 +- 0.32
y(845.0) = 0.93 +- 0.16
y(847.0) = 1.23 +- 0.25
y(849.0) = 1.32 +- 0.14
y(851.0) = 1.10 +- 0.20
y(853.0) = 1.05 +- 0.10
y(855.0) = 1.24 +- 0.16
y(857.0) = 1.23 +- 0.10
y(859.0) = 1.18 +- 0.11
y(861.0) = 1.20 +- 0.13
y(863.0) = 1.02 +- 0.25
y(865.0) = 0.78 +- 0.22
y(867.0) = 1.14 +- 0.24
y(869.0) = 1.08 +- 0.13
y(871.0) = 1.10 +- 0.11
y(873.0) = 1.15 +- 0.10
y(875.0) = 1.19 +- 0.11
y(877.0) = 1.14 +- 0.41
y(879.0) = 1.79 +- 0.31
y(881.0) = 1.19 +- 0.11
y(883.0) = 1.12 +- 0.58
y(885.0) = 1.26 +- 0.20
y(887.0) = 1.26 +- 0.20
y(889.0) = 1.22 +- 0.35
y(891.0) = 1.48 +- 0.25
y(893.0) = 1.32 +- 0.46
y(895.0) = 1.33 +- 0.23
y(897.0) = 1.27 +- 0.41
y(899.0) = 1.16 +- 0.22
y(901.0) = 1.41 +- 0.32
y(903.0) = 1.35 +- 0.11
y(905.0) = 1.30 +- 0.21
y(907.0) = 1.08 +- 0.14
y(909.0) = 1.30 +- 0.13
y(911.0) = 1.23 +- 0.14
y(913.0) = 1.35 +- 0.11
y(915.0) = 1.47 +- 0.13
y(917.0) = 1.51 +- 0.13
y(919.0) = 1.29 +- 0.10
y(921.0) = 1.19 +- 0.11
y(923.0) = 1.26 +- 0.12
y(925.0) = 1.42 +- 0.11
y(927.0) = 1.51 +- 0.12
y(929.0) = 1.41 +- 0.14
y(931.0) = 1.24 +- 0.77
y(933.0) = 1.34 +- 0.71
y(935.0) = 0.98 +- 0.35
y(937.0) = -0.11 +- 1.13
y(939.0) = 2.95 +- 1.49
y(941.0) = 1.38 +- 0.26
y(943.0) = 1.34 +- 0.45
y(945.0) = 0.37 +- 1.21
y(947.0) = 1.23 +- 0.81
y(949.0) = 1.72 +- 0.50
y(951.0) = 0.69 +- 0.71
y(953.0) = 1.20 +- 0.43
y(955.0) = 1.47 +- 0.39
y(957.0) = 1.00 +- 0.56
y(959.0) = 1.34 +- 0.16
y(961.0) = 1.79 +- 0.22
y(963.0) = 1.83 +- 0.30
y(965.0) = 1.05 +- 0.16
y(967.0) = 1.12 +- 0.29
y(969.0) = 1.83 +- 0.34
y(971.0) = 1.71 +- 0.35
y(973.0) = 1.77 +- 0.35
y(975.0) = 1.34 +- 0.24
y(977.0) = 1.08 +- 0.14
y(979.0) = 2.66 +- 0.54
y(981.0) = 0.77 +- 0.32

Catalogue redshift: 0.92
